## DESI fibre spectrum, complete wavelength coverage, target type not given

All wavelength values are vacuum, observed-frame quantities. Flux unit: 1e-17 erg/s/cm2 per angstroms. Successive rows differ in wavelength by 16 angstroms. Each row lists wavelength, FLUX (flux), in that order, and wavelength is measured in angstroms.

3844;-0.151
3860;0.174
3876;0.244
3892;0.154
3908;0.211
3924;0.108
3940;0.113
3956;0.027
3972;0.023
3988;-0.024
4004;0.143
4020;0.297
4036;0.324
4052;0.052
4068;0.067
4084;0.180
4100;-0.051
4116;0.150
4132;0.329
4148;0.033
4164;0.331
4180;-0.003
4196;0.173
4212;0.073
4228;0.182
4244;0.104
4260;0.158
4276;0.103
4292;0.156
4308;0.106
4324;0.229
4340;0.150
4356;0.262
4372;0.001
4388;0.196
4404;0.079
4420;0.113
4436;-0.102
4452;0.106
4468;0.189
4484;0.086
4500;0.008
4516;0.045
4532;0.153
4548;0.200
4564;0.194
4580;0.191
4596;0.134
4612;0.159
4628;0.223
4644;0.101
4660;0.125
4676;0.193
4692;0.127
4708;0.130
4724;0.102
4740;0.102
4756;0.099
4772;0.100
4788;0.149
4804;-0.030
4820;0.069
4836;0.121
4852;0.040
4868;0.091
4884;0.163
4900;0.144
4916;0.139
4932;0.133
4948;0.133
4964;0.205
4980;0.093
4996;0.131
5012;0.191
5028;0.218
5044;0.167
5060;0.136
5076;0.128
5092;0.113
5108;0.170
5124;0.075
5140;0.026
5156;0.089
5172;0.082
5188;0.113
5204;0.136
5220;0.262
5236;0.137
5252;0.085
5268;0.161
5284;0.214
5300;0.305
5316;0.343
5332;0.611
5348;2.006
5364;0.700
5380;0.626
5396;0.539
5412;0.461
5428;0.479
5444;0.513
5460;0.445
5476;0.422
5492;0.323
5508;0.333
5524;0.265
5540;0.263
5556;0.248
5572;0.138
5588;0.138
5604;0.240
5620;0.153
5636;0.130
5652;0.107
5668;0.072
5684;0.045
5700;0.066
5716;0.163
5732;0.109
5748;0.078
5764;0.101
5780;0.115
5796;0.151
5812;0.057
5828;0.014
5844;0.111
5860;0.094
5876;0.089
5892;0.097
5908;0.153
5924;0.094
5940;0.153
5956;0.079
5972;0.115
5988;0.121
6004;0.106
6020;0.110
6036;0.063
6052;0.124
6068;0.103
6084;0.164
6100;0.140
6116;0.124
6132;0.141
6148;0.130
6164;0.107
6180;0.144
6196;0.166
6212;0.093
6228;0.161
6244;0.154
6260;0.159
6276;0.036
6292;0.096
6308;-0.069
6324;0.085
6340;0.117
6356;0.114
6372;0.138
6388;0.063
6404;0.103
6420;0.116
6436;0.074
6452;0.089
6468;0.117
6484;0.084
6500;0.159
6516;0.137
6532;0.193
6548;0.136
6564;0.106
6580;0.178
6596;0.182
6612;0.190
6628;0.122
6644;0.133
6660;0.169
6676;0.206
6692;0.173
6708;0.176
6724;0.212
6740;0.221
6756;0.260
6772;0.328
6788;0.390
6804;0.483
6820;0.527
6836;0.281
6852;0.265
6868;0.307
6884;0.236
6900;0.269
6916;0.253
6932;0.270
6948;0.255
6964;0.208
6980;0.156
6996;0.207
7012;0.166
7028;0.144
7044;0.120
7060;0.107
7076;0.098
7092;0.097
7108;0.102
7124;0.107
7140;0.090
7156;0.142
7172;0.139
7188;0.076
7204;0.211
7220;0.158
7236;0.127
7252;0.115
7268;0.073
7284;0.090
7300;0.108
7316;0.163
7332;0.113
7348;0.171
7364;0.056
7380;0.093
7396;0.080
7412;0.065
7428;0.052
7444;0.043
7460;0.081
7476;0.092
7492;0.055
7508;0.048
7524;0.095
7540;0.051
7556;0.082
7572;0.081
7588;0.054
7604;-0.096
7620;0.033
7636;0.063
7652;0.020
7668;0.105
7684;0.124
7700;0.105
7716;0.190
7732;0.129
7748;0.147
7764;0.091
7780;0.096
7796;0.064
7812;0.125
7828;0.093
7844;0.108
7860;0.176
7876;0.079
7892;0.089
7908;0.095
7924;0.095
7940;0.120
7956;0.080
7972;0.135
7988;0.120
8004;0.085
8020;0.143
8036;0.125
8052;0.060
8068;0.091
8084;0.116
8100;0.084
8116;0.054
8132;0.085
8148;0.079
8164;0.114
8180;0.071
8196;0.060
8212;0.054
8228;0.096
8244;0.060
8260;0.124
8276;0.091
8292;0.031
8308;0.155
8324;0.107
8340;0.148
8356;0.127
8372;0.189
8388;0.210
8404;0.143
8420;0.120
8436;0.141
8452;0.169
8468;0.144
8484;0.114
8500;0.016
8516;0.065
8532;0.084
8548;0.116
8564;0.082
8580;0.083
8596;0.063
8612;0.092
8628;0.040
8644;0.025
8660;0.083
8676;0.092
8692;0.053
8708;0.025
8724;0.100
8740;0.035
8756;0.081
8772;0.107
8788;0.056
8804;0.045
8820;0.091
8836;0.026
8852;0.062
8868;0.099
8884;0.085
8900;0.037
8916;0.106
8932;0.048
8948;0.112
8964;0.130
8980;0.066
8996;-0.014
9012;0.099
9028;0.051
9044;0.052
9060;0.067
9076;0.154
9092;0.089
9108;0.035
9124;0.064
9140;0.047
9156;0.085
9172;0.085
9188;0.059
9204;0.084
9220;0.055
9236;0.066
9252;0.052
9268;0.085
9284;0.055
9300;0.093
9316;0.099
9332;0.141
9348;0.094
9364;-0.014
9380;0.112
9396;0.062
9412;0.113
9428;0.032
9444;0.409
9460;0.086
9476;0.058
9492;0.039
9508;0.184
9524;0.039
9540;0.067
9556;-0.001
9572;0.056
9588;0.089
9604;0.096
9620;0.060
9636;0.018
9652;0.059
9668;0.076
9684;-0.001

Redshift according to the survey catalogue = 3.39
